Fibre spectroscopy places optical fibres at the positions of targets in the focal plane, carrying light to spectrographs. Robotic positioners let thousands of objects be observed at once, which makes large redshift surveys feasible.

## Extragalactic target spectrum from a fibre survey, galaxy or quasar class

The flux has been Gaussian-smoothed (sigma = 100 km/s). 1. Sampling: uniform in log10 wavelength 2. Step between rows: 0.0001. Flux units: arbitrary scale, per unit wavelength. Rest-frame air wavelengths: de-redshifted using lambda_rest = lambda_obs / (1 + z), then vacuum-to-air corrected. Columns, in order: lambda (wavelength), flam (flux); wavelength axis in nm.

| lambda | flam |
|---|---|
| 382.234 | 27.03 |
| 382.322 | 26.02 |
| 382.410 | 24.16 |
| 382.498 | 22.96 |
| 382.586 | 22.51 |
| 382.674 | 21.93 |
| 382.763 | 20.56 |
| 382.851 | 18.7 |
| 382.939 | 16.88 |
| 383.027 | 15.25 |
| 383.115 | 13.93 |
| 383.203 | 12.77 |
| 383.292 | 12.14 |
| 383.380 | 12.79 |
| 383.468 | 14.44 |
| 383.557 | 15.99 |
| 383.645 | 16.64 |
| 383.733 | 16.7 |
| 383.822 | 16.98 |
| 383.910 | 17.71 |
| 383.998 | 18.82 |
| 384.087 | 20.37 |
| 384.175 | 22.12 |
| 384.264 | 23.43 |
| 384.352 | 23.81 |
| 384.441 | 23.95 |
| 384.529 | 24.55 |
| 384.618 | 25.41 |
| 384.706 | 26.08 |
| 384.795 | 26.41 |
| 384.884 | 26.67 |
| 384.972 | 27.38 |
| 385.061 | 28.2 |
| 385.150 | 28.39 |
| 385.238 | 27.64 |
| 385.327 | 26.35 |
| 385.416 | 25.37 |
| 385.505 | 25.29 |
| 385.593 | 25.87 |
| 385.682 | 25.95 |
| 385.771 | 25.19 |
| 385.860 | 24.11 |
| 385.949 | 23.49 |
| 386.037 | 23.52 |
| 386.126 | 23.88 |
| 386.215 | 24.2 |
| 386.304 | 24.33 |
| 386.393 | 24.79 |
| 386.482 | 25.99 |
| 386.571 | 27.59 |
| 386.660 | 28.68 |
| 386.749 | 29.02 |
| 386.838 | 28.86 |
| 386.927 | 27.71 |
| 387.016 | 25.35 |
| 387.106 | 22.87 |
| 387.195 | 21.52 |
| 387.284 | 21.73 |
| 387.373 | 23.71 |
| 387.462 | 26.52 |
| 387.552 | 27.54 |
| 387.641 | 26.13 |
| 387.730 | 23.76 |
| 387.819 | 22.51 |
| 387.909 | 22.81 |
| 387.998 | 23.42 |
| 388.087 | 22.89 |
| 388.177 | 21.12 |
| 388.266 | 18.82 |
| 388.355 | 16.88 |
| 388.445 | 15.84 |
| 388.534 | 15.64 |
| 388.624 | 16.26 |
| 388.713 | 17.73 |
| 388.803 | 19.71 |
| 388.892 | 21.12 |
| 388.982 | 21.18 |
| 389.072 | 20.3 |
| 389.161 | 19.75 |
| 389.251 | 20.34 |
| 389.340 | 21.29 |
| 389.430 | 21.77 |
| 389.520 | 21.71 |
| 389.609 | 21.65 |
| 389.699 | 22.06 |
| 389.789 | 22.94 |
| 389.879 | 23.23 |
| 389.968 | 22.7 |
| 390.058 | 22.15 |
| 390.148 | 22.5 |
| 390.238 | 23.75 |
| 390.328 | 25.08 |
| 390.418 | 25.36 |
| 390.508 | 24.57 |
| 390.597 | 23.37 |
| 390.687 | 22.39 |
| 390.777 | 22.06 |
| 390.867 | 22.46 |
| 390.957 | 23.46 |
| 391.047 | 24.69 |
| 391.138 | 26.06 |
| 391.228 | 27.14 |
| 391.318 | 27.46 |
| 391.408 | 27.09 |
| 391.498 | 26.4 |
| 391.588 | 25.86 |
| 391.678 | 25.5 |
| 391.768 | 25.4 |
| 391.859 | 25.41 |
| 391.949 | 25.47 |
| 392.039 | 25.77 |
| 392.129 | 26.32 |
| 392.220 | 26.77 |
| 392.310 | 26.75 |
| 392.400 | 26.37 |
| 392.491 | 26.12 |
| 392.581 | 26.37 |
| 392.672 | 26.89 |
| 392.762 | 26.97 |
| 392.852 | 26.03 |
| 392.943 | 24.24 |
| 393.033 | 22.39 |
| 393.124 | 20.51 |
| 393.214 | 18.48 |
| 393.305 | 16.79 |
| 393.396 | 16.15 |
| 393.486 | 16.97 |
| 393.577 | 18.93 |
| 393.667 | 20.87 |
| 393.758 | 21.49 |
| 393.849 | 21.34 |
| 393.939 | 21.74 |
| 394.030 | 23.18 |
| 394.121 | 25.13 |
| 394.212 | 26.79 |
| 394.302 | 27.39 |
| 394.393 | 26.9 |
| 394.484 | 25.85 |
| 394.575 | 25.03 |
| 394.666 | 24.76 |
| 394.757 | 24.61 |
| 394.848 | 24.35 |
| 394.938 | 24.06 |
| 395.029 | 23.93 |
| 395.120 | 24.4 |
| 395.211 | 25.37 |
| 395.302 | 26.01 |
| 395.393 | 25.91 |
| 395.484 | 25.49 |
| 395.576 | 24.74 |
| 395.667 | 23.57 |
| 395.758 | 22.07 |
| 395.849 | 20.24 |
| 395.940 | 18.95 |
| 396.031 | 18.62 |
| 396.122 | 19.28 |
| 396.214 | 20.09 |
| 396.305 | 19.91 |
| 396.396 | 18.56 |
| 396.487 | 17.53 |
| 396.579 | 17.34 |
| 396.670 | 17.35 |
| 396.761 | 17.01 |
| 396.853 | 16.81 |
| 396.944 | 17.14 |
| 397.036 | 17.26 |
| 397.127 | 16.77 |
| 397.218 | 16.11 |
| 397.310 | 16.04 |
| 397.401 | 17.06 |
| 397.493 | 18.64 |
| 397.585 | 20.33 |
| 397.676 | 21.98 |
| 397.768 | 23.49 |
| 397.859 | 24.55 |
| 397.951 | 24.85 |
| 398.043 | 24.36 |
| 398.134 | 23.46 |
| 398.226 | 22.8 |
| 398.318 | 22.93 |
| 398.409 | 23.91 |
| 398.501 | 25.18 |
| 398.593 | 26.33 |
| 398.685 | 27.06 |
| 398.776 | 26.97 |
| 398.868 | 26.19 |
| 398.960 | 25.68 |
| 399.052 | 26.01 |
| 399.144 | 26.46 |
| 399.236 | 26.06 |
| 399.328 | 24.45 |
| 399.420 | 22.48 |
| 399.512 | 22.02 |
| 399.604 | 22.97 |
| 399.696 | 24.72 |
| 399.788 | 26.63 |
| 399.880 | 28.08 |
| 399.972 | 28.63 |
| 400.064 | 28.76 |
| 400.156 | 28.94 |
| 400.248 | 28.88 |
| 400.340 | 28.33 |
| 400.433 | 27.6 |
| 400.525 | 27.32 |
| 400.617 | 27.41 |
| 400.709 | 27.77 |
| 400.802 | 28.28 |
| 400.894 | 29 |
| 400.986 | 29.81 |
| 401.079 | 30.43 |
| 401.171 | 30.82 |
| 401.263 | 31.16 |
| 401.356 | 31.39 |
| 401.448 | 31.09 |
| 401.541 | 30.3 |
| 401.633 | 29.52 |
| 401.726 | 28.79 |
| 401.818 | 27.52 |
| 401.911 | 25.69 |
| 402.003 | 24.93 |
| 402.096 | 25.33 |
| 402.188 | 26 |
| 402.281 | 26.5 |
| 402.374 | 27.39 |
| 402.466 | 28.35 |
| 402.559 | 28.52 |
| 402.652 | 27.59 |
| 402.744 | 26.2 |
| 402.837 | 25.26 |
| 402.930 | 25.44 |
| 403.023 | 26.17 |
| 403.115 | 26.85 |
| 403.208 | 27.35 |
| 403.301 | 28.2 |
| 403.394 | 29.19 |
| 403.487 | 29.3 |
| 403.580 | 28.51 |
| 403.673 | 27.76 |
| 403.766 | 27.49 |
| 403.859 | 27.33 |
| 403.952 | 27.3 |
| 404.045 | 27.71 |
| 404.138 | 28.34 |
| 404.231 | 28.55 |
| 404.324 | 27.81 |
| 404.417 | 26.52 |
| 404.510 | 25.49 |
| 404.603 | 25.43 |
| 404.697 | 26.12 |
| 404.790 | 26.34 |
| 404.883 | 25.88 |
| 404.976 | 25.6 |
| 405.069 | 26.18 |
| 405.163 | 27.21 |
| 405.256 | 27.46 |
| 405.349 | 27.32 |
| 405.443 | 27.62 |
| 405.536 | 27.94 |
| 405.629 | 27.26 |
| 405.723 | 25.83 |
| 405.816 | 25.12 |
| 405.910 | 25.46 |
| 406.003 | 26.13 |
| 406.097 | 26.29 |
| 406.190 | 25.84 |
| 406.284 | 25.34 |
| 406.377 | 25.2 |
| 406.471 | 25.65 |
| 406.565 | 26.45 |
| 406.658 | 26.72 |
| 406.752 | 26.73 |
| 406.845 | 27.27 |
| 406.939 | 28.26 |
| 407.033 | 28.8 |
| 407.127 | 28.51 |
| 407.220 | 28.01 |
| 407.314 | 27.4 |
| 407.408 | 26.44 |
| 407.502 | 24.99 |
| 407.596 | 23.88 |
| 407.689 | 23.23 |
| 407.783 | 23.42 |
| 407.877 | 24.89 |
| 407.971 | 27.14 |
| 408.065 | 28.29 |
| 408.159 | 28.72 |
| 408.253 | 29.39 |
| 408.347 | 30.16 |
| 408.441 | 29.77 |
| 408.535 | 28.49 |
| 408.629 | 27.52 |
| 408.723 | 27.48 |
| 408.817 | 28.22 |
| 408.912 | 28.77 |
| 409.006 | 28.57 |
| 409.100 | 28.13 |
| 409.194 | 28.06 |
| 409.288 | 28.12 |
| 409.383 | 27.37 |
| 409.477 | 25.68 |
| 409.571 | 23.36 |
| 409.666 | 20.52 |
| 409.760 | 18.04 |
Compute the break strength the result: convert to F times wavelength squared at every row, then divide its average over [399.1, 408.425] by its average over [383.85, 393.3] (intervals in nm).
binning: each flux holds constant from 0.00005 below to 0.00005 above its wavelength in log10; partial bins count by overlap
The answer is 1.23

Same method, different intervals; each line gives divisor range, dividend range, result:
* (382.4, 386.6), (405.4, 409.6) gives 1.37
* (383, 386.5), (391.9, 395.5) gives 1.13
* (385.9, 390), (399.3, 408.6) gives 1.30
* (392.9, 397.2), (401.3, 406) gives 1.32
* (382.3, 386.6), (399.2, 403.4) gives 1.35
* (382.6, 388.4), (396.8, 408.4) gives 1.26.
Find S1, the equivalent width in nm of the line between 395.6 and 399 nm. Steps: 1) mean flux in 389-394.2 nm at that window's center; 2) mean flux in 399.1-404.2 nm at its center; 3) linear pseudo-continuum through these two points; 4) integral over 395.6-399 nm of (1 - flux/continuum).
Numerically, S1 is 0.631 nm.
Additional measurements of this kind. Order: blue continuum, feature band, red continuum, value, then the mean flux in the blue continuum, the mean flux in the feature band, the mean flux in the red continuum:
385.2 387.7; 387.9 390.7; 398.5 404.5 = 0.499 nm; 25.5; 21.2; 27.4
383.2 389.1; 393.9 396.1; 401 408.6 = 0.067 nm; 22.7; 24.1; 27.2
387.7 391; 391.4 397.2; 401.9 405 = 0.153 nm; 21.5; 22.7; 27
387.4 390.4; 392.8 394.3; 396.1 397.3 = -0.176 nm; 21.6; 21.5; 17.7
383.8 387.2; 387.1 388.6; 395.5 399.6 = 0.148 nm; 24.9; 21.9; 21.6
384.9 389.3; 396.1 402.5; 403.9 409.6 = 0.282 nm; 23.6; 24.6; 26.9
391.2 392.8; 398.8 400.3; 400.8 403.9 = 0.081 nm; 26.3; 26.1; 28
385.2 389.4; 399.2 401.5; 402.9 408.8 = -0.165 nm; 23.3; 27.7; 27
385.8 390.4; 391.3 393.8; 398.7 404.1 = 0.046 nm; 22.8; 23.9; 27.4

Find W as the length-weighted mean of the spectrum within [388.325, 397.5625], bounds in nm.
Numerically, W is 22.3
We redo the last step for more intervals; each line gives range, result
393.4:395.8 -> 23.8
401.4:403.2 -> 27.2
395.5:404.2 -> 24.9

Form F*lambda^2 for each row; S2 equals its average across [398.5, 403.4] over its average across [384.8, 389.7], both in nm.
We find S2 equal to 1.2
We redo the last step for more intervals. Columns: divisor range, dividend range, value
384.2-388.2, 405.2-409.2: 1.19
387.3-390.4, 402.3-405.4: 1.35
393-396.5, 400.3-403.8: 1.30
